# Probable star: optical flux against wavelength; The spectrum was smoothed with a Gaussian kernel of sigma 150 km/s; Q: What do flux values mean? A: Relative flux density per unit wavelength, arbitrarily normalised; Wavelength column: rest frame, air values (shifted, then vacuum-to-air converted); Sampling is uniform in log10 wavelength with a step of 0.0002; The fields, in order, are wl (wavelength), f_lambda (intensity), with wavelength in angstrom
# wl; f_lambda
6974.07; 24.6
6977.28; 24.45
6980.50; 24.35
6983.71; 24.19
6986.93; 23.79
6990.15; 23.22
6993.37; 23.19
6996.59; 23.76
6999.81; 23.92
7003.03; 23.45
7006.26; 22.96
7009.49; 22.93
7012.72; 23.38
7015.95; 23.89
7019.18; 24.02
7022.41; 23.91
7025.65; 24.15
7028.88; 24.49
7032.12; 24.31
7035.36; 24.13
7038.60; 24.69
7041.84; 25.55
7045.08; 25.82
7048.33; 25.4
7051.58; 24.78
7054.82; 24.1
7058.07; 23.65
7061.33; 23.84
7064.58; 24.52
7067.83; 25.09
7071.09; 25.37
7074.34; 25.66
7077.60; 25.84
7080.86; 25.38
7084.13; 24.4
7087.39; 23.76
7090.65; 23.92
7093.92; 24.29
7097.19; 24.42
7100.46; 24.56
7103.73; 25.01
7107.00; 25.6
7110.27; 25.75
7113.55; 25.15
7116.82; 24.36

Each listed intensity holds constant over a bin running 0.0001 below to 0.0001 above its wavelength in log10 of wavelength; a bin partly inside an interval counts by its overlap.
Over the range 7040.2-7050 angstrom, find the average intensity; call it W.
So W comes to 25.6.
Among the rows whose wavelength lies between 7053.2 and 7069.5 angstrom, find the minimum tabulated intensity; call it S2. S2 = 23.65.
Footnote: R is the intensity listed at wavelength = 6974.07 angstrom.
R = 24.6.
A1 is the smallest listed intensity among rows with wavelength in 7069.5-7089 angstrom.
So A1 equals 23.76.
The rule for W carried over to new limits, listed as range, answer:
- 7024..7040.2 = 24.4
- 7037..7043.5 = 25.1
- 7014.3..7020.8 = 24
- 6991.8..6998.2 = 23.5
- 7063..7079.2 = 25.3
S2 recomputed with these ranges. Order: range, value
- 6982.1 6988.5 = 23.79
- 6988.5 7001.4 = 23.19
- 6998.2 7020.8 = 22.93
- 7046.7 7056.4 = 24.1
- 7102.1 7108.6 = 25.01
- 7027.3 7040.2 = 24.13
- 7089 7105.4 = 23.92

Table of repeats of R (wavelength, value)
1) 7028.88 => 24.49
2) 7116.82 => 24.36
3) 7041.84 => 25.55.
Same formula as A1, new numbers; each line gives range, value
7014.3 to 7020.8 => 23.89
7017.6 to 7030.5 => 23.91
